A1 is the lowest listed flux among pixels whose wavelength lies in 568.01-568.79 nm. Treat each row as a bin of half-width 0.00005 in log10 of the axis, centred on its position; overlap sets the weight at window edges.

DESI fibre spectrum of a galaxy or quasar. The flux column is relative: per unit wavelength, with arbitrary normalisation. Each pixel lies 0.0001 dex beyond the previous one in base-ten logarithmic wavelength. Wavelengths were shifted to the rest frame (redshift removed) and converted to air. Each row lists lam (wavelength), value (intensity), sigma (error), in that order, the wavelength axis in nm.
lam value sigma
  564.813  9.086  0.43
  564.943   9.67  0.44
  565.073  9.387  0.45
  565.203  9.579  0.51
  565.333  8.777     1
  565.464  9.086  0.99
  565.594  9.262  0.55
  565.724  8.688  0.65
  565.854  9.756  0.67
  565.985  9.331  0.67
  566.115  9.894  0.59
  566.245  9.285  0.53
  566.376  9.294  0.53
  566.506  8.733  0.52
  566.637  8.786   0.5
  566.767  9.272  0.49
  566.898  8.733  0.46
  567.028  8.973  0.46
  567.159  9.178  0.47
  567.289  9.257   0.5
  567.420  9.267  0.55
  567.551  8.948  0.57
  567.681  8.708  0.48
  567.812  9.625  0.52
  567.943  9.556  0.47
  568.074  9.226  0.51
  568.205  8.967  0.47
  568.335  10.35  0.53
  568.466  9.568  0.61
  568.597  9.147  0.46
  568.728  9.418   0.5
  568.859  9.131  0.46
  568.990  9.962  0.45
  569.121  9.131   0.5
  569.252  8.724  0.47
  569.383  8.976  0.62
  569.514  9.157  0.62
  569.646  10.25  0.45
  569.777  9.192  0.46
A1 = 8.967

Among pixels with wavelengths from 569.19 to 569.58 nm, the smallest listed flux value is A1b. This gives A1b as 8.724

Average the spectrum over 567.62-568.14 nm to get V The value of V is 9.27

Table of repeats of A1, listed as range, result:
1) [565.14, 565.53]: 8.777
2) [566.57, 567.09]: 8.733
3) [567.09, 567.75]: 8.708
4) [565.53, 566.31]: 8.688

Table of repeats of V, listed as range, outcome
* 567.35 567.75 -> 8.98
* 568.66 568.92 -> 9.27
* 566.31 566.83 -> 9.02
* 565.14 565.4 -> 9.15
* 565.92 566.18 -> 9.63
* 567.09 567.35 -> 9.22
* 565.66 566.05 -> 9.25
